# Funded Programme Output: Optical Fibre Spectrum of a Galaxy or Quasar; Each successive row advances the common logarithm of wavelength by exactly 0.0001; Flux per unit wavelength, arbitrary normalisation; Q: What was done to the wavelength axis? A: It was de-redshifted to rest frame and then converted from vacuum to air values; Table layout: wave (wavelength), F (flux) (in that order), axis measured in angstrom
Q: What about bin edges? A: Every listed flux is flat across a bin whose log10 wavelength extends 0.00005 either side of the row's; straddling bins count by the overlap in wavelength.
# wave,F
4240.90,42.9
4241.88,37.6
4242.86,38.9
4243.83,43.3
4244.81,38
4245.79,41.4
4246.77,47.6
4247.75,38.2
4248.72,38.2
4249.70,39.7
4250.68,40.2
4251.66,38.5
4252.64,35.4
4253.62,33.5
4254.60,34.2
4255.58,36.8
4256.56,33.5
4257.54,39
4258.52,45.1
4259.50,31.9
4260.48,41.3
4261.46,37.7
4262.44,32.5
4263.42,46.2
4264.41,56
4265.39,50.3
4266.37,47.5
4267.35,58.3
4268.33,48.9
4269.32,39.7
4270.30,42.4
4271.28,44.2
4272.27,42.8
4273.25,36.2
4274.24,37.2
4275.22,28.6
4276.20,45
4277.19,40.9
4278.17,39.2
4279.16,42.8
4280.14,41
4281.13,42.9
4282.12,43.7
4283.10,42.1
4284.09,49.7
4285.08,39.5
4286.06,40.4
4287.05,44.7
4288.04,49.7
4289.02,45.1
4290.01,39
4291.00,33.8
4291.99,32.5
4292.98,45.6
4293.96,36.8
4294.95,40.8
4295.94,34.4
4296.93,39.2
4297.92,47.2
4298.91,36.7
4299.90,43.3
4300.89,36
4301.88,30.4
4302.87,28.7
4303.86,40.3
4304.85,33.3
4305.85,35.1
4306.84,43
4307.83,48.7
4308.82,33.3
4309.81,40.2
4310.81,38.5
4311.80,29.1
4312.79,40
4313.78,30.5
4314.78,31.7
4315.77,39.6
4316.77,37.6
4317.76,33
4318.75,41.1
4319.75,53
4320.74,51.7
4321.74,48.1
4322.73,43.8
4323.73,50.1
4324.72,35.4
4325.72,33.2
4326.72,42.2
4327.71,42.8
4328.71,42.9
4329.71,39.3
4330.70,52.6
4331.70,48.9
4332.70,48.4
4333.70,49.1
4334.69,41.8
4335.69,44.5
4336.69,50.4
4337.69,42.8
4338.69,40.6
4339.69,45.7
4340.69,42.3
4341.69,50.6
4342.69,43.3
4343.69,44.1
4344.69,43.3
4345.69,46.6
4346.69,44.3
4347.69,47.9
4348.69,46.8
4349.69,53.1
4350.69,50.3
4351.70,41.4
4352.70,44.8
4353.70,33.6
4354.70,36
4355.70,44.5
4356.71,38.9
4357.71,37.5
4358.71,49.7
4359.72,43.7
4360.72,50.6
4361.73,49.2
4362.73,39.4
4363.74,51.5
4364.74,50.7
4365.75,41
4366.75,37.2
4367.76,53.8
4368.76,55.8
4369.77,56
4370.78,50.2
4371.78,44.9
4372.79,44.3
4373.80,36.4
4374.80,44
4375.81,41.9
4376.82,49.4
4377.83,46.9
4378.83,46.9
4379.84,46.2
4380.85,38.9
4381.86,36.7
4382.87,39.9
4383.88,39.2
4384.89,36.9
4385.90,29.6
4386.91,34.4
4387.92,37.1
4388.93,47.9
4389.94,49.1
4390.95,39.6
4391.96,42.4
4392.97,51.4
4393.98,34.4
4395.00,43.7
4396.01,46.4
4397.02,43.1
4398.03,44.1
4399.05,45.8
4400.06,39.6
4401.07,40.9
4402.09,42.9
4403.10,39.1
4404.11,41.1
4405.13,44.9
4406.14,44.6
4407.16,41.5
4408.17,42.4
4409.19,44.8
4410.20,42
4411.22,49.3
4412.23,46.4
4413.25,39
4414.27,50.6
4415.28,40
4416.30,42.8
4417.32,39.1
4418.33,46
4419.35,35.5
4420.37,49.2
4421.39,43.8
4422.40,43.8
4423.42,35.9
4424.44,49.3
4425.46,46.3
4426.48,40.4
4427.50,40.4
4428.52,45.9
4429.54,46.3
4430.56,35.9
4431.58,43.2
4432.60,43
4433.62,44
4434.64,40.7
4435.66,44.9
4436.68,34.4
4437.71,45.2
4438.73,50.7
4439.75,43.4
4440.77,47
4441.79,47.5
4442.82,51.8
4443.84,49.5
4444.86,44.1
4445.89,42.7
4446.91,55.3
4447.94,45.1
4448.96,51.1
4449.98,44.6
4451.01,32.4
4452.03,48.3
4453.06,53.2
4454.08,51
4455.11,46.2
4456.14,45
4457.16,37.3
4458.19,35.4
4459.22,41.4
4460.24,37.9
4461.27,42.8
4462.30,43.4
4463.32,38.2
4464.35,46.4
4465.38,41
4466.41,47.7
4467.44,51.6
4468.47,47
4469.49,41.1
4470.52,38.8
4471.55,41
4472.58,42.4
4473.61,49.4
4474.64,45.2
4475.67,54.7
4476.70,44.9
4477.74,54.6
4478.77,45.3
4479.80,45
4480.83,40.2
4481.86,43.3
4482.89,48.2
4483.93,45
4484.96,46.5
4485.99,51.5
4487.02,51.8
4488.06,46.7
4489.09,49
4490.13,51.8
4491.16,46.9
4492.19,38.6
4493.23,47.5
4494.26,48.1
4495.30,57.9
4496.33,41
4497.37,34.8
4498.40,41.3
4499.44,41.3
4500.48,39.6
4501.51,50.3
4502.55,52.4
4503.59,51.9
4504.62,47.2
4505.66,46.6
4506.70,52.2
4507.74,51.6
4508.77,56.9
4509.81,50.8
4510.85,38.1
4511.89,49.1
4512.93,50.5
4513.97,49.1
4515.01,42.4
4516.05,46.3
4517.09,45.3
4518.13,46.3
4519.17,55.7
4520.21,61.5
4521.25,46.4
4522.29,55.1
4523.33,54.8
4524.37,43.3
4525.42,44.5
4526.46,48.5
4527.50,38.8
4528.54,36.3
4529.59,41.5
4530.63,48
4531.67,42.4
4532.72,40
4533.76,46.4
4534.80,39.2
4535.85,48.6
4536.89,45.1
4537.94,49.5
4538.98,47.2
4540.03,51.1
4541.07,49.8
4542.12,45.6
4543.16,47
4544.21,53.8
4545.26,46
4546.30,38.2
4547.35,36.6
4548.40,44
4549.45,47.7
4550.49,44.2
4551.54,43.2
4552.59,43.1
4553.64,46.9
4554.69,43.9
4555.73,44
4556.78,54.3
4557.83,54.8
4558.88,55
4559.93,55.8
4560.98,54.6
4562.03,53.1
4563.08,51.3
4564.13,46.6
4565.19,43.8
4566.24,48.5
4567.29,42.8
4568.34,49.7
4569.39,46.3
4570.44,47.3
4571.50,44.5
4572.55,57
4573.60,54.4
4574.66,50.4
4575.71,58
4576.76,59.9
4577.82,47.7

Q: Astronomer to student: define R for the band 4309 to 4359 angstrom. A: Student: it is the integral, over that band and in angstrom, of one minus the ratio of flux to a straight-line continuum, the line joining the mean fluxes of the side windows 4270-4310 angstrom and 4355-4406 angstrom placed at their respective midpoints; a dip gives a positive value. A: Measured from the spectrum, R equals -1.40 angstrom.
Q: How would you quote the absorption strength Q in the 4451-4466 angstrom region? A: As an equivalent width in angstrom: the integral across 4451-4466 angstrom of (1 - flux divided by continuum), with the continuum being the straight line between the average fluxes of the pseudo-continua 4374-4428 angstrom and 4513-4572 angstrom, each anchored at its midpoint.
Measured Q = 0.46 angstrom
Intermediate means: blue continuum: 42.6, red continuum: 47.1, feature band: 43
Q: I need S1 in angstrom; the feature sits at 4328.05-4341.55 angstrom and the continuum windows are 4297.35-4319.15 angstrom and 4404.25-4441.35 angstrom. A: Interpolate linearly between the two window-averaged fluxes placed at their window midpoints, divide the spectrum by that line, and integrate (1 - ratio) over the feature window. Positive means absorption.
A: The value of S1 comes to -2.4 angstrom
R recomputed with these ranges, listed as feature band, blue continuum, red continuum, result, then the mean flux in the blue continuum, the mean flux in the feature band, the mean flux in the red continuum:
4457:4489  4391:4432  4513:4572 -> 0.1 angstrom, 43.1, 44.8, 47.1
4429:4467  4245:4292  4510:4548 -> 0.4 angstrom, 41.2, 44.3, 46.4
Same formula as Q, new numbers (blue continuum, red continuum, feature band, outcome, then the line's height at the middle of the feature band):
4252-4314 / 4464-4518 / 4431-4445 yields 0.0 angstrom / 45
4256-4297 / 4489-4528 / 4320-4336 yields -0.7 angstrom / 43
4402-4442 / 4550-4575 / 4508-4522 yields -0.7 angstrom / 47.1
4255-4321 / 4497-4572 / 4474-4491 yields -0.8 angstrom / 45.7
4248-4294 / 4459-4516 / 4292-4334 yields 1.9 angstrom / 42.1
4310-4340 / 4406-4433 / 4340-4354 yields -1.0 angstrom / 42.5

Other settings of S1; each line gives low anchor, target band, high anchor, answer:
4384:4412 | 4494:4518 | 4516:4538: -0.72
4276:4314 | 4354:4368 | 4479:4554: -0.86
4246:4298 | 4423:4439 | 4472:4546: 0.81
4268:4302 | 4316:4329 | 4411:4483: -0.33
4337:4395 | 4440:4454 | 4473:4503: -0.44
